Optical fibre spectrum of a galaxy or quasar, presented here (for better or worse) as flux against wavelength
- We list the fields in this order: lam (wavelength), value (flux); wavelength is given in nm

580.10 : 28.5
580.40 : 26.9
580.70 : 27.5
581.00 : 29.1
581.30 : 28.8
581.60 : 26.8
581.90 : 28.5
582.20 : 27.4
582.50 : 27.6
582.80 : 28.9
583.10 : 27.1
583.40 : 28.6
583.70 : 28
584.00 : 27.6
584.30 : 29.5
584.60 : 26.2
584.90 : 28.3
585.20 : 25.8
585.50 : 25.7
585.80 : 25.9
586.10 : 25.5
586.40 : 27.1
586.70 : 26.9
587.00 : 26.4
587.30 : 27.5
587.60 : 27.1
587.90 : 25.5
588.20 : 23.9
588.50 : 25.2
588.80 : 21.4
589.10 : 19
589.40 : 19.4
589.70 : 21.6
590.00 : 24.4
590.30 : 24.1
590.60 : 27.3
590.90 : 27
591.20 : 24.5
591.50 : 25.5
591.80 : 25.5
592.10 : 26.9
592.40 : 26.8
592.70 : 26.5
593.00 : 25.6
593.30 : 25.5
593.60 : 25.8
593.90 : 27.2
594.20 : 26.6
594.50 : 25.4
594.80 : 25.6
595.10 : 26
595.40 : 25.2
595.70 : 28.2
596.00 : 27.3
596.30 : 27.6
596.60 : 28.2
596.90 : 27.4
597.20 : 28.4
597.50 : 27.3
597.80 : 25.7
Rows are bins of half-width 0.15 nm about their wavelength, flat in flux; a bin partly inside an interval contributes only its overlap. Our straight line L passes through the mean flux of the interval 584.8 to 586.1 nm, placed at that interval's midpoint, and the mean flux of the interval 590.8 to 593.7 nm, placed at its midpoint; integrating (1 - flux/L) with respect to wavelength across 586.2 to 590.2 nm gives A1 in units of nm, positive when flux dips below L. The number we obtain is 0.28 nm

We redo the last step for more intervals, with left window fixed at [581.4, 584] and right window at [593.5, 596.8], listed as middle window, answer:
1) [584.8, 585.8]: 0.04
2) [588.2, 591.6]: 0.45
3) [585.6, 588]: 0.09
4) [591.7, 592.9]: 0.02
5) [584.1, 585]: -0.01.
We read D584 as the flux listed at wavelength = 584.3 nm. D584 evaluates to 29.5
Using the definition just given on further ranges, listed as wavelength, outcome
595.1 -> 26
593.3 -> 25.5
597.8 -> 25.7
